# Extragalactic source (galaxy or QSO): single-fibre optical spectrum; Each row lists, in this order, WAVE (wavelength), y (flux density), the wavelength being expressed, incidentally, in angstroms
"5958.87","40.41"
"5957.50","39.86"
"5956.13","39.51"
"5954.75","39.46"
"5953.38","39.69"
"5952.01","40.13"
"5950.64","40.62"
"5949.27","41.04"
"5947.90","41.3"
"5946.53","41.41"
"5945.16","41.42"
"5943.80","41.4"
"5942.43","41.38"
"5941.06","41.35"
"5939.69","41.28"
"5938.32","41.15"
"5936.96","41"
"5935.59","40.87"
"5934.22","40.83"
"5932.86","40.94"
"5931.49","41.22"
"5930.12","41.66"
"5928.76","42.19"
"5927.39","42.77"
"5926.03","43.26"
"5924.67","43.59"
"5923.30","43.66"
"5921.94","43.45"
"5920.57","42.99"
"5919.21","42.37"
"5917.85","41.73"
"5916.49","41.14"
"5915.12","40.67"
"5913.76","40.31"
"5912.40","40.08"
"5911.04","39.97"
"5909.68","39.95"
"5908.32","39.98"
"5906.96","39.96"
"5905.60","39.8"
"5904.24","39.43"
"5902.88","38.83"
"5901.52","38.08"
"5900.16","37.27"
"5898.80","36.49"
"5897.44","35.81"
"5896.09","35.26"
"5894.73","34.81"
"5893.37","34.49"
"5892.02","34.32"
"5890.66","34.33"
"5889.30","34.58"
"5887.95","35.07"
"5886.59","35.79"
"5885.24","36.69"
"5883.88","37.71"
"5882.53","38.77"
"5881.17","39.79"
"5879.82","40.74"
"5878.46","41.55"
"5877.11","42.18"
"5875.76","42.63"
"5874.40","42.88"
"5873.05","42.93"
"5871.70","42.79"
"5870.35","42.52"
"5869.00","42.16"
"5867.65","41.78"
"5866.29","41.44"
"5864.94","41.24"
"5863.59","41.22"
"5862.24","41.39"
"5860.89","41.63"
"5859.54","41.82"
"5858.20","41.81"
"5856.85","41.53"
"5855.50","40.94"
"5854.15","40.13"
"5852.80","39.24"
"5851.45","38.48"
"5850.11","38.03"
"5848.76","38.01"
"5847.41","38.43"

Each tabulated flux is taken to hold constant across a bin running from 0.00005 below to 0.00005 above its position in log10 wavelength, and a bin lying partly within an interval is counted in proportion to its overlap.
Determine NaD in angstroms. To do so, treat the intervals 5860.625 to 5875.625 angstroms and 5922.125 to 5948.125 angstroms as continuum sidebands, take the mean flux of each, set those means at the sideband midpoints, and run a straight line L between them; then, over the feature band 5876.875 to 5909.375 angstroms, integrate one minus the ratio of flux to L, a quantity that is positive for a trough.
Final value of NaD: 3.4 angstroms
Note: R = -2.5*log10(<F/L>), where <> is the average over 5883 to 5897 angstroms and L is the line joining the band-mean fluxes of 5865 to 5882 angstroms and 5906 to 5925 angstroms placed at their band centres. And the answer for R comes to 0.178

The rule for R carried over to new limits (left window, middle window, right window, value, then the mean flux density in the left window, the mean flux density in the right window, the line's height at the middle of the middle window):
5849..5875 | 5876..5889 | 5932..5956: 0.07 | 41.2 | 40.9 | 41.1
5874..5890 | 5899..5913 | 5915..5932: 0.05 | 38.9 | 42.4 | 41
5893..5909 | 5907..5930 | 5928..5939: -0.06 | 37.6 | 41.2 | 39.5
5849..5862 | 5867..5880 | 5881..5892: -0.12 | 40.4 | 36.3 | 38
